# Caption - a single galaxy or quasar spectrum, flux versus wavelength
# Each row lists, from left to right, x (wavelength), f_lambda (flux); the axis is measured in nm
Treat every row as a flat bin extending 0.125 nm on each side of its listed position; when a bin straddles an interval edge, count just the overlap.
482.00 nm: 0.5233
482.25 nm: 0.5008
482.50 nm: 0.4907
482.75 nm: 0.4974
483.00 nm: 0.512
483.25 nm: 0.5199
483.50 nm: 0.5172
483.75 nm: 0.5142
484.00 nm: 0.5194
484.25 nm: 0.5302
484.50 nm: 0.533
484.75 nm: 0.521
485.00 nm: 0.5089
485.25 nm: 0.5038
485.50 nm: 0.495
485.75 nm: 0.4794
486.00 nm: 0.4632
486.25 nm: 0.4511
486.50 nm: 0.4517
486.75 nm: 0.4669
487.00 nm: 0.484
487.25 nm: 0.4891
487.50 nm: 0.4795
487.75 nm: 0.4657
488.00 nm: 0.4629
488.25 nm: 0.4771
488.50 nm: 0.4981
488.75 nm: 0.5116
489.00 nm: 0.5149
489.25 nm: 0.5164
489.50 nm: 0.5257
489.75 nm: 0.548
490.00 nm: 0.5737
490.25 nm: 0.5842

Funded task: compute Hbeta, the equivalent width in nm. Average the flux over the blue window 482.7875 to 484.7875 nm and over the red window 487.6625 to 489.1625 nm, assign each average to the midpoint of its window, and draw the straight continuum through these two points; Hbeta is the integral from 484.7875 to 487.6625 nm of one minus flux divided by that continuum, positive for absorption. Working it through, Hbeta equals 0.13 nm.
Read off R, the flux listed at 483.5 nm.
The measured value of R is 0.5172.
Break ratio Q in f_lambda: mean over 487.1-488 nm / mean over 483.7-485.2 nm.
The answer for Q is 0.9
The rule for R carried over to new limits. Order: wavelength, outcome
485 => 0.5089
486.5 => 0.4517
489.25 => 0.5164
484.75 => 0.521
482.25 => 0.5008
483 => 0.512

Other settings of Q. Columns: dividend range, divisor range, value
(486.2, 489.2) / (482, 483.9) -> 0.95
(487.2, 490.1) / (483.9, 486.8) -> 1.02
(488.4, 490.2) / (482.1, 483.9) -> 1.04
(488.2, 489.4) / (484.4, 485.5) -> 0.98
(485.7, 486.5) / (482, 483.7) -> 0.91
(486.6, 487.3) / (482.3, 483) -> 0.96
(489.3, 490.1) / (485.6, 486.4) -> 1.17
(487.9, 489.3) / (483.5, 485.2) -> 0.95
